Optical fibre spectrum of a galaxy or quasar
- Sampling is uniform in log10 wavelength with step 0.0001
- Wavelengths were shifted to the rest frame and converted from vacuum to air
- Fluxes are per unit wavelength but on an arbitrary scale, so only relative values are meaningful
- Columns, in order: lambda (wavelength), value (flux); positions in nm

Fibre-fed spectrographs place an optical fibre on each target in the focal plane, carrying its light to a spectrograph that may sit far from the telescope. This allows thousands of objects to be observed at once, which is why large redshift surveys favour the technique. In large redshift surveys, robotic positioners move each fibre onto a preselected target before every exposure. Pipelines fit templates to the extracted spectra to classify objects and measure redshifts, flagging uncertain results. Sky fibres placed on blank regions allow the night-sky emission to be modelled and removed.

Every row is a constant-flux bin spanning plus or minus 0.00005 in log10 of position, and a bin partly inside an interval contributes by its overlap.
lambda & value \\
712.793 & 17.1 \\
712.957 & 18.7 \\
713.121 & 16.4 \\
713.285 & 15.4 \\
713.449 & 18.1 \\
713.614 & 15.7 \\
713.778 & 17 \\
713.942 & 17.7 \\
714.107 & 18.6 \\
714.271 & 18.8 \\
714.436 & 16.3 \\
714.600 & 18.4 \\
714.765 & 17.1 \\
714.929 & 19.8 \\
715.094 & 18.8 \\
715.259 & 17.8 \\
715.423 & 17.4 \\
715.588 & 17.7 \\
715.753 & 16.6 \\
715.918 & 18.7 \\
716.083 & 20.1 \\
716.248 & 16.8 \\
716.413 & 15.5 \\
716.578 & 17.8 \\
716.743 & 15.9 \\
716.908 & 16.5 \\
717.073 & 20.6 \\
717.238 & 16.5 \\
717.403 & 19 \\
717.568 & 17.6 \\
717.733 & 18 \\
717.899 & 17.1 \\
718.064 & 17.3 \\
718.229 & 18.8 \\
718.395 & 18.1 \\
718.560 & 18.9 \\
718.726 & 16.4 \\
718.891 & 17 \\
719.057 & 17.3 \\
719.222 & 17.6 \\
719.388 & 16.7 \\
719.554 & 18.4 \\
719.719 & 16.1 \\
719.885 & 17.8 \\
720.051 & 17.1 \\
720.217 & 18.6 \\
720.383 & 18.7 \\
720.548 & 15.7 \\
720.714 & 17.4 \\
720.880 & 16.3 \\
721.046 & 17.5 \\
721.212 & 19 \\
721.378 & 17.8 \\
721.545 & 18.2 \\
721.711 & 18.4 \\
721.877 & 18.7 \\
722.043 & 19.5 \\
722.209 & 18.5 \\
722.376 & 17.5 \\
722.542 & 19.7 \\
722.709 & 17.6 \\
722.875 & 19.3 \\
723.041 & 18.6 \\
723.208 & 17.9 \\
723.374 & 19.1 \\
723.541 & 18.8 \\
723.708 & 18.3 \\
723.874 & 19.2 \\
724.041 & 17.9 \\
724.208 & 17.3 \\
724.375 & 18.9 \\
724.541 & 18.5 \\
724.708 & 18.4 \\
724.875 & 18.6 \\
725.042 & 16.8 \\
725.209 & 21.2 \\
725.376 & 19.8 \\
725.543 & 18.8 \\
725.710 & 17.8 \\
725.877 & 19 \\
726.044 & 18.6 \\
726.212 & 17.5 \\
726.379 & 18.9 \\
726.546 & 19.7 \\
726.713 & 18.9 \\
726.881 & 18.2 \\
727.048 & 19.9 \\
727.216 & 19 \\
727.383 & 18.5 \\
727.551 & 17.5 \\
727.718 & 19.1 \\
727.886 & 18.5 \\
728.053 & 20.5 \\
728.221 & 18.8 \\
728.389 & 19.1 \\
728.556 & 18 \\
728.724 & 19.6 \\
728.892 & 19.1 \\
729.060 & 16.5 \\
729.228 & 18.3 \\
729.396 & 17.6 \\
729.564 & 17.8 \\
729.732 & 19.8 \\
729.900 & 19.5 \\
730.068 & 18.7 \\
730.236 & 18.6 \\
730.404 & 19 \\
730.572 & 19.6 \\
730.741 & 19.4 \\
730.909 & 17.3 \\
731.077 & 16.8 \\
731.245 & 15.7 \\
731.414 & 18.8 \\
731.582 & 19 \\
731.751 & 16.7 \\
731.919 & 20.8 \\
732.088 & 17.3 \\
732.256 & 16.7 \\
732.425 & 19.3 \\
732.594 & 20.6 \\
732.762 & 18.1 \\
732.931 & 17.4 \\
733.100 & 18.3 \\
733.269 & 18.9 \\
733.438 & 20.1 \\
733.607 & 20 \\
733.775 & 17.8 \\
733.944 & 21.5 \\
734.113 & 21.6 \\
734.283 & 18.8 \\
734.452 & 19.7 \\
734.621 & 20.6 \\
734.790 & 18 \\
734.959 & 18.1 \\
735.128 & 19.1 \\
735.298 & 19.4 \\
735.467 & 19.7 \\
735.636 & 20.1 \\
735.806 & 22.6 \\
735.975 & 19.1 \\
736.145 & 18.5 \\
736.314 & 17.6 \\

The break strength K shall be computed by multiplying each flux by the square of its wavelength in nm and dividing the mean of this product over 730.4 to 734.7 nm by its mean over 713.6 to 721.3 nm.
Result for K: 1.11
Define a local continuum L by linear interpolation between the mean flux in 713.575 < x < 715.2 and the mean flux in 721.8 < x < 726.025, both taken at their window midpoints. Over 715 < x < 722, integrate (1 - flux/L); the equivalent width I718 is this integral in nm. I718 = 0.20 nm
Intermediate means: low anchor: 17.9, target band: 17.7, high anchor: 18.6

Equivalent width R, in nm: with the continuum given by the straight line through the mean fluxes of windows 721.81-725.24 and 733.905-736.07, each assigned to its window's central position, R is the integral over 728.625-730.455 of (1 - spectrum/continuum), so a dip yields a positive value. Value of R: 0.06 nm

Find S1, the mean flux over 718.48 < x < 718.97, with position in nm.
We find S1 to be 17.4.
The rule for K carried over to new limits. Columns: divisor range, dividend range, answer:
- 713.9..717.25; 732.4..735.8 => 1.15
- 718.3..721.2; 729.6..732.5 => 1.09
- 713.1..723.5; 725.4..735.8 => 1.10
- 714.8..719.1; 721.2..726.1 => 1.07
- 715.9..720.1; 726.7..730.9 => 1.10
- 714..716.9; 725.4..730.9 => 1.09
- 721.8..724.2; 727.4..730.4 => 1.02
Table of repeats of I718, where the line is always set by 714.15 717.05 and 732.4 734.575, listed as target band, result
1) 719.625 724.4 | 0.057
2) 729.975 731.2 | 0.047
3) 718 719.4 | 0.031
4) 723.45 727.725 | 0.003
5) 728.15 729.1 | 0.017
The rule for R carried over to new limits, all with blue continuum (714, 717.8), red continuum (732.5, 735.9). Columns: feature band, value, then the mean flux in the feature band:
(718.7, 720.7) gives 0.096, 17.3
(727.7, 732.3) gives 0.162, 18.5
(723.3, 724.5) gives 0.005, 18.5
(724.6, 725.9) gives -0.006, 18.8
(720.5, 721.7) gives 0.052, 17.5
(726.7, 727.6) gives 0.008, 18.7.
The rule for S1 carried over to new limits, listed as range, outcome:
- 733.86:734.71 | 20.4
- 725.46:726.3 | 18.3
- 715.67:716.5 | 17.5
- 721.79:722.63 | 18.8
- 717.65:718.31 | 17.8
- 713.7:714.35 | 18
